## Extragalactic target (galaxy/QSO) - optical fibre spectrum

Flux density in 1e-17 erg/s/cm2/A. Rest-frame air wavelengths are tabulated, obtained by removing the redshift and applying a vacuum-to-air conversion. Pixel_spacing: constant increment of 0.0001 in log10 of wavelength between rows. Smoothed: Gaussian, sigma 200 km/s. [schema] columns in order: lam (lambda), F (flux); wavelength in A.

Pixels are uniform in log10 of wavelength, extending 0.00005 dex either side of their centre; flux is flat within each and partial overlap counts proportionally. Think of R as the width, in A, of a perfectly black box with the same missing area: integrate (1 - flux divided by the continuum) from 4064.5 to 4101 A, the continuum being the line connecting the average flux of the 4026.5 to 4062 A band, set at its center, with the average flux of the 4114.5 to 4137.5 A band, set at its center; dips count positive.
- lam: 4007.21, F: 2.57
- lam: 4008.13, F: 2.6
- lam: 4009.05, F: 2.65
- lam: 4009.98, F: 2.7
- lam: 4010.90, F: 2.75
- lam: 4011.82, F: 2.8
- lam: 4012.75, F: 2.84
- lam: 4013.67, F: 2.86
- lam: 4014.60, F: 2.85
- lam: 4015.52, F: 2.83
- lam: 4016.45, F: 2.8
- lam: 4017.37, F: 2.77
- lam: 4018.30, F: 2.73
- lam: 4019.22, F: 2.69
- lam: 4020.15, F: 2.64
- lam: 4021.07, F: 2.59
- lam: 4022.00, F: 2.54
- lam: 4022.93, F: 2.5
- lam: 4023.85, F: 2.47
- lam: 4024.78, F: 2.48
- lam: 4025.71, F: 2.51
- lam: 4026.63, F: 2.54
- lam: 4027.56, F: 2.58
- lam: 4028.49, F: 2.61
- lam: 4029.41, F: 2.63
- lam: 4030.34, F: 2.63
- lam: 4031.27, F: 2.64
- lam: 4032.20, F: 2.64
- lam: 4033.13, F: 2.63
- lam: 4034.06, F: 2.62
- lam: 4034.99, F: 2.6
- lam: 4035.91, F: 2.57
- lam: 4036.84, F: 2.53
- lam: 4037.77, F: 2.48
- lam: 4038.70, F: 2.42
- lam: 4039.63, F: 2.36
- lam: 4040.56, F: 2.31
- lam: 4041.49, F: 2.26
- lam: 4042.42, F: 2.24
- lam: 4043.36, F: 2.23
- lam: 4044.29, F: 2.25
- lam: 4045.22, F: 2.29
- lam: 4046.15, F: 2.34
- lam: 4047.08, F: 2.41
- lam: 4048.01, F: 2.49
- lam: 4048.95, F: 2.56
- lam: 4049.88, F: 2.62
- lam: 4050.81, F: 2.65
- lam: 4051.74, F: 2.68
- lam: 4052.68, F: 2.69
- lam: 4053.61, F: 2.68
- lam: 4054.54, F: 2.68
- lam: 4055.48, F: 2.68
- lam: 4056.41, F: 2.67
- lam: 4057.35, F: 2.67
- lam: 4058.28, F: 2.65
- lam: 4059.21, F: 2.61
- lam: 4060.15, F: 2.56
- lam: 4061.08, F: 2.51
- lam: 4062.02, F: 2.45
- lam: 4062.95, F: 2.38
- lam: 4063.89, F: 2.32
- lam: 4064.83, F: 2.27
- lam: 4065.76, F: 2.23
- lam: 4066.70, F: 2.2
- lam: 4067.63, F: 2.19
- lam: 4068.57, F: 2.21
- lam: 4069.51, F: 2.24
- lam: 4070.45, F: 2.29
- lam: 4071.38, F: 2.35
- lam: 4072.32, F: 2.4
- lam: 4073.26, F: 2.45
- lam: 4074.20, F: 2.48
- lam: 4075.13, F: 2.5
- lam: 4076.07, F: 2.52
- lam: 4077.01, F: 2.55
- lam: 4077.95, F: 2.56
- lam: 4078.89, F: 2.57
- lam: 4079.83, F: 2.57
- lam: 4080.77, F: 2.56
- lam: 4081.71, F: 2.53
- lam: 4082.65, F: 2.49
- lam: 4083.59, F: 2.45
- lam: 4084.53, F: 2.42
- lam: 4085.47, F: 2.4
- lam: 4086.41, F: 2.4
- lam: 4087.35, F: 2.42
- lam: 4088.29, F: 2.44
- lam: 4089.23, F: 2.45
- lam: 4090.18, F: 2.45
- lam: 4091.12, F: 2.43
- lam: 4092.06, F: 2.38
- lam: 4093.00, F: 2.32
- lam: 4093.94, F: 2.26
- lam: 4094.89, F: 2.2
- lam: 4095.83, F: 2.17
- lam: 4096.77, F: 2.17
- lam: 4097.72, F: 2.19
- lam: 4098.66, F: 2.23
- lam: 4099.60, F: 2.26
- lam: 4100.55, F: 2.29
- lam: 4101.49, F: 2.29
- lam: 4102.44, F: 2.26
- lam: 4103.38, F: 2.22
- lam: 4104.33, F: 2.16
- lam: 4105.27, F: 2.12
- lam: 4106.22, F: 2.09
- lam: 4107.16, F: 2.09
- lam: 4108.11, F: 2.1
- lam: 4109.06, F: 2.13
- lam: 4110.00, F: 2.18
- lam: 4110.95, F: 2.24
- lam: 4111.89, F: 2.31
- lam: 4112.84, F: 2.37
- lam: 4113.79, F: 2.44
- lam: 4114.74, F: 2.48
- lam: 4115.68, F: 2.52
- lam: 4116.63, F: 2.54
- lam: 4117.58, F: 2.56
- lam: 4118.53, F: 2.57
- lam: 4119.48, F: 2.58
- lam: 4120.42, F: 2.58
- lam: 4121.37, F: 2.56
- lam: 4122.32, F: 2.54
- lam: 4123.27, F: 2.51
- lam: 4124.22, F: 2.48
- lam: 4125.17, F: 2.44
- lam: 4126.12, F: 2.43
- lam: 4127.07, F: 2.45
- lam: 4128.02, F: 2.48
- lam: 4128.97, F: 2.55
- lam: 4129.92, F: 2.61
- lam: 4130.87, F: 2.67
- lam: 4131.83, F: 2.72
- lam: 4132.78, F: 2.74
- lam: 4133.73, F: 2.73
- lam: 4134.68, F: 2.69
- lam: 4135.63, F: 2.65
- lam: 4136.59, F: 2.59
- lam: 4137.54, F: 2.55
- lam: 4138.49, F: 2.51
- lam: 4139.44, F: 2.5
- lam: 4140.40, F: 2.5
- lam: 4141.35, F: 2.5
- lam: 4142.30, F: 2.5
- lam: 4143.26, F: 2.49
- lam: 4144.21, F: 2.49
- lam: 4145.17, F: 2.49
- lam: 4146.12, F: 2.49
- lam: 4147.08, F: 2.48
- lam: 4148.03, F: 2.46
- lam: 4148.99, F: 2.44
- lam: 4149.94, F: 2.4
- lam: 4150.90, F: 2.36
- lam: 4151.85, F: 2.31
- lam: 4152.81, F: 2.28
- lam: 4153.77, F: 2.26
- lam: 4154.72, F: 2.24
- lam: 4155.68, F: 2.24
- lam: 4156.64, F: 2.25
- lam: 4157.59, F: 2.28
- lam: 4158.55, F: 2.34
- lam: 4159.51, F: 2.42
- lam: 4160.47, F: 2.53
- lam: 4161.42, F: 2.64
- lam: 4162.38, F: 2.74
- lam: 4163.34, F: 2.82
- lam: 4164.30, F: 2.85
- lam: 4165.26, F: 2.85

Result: 2.54 A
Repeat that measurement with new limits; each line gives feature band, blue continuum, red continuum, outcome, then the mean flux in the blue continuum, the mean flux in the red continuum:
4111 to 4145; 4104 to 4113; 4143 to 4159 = -4.07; 2.17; 2.37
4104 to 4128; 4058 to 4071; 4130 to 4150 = 1.08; 2.36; 2.56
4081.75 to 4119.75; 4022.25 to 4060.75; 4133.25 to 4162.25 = 2.46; 2.53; 2.46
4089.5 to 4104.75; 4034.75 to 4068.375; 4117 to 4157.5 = 1.29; 2.46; 2.49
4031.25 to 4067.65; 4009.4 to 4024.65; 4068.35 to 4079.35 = 0.92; 2.7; 2.43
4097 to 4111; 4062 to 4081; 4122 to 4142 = 1.67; 2.39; 2.56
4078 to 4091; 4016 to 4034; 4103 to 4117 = -0.58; 2.61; 2.26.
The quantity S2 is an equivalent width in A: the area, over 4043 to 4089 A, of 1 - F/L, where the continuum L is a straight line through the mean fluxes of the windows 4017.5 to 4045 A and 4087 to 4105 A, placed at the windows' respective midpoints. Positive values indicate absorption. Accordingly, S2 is -1.4 A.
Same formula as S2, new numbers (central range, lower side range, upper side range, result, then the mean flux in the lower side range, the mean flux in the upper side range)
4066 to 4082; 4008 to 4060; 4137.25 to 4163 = 0.7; 2.58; 2.43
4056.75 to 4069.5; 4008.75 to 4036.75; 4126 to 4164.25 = 1.0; 2.65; 2.5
